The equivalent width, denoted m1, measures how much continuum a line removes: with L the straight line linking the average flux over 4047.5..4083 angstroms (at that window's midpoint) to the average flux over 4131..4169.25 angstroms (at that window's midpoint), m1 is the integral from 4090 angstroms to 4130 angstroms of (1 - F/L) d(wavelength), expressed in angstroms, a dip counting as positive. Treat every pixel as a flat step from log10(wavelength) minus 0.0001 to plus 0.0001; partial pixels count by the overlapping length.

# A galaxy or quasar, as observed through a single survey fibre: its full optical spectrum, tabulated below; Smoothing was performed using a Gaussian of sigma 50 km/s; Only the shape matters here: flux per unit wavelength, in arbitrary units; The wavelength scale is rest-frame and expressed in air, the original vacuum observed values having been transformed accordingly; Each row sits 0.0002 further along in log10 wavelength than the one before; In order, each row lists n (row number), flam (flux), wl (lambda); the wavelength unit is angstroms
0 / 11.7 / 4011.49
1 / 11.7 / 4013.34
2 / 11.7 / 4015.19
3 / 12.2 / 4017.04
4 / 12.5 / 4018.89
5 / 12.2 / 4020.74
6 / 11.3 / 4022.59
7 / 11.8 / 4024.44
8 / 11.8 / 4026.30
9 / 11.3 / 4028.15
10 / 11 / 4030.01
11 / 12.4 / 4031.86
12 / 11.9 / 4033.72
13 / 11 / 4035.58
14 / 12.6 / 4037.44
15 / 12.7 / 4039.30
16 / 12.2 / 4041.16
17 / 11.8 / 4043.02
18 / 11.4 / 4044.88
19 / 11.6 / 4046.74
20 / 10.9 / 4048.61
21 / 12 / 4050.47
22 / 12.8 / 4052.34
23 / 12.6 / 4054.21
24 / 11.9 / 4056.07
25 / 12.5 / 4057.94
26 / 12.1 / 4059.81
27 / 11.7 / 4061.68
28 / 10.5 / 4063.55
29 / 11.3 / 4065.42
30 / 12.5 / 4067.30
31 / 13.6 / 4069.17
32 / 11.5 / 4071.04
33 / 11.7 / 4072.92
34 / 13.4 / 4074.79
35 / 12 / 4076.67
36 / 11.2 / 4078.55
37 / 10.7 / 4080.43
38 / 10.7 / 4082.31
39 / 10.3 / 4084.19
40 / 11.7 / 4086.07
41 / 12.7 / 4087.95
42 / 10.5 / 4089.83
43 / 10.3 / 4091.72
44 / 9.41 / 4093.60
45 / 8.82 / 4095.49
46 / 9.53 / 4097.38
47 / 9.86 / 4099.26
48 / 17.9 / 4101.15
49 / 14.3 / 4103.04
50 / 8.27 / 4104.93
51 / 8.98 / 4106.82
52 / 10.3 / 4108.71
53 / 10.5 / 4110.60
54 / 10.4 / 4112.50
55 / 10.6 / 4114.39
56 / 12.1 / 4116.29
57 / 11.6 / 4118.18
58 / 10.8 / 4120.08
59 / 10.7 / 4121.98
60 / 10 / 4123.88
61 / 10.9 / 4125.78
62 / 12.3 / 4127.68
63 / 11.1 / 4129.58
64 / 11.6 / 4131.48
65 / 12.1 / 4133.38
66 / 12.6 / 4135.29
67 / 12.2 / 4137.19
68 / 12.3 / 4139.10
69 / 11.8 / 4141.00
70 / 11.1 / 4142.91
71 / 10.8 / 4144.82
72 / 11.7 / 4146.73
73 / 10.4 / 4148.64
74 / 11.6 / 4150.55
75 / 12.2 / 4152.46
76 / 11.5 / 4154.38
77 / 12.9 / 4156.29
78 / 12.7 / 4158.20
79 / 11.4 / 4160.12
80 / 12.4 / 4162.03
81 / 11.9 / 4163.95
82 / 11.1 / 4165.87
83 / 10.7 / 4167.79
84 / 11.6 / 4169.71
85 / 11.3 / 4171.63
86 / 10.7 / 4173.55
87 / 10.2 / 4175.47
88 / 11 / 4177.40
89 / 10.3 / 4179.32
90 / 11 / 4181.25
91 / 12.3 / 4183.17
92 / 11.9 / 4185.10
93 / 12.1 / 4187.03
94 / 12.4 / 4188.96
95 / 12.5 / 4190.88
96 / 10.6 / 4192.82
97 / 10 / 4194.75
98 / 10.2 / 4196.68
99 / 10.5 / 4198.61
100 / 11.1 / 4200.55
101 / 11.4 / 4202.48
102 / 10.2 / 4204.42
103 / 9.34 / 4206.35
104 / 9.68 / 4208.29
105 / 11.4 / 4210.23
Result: 3.2 angstroms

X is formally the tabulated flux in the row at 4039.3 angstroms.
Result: 12.7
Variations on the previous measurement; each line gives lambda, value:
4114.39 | 10.6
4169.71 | 11.6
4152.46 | 12.2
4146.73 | 11.7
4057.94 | 12.5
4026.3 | 11.8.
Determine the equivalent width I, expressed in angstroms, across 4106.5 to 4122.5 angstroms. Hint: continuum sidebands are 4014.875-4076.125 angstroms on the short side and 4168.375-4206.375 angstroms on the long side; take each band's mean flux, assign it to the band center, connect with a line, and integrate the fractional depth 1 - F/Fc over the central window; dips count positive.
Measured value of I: 1.10 angstroms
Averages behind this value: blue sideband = 12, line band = 10.7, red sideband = 11.1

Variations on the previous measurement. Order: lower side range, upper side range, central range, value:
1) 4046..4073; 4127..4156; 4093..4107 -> 1.0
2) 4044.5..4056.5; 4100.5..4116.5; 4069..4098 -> 1.3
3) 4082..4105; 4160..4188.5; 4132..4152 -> -0.7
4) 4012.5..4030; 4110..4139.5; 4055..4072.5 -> -0.5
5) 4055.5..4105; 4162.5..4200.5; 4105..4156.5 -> 0.7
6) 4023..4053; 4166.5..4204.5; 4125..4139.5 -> -0.7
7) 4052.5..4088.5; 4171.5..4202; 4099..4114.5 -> 0.4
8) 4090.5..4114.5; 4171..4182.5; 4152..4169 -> -1.7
